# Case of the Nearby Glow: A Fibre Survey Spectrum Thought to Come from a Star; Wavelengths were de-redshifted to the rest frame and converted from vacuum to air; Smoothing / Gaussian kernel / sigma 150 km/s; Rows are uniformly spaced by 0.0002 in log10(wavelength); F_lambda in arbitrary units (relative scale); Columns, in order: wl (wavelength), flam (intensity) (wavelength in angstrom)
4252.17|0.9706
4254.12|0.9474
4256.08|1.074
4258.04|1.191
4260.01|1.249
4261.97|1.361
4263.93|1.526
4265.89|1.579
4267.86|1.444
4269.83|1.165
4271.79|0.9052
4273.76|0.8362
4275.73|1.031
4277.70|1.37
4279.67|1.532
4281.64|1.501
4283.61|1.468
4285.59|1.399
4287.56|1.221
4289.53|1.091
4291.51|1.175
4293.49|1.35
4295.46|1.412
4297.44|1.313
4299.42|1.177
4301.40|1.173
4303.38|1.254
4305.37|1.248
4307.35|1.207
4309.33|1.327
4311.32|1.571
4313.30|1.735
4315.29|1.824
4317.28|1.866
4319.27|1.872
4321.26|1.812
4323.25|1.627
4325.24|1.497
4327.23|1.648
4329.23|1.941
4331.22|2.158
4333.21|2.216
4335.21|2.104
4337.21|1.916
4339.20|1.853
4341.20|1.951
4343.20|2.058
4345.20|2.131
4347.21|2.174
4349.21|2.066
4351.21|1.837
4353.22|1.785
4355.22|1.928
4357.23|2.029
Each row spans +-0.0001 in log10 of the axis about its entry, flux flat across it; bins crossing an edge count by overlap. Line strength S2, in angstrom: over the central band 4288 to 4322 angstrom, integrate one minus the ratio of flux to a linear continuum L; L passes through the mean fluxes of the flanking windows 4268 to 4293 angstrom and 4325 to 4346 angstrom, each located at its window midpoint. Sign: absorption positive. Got 3.0 angstrom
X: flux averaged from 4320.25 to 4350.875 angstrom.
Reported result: 1.94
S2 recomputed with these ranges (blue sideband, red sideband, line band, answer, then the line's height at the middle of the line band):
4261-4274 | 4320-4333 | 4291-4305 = 2.6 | 1.56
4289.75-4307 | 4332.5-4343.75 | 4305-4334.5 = -0.9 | 1.66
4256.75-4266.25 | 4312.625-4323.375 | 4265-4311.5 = 8.5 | 1.57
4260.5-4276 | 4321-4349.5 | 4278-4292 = 0.6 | 1.42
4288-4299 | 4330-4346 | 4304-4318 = 0.5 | 1.57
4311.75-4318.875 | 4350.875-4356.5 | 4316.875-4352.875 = -2.0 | 1.83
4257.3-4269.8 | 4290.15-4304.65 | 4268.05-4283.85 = 1.3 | 1.33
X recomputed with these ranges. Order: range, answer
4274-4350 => 1.6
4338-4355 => 1.98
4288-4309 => 1.24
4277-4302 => 1.32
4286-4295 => 1.23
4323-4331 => 1.73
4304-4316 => 1.47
